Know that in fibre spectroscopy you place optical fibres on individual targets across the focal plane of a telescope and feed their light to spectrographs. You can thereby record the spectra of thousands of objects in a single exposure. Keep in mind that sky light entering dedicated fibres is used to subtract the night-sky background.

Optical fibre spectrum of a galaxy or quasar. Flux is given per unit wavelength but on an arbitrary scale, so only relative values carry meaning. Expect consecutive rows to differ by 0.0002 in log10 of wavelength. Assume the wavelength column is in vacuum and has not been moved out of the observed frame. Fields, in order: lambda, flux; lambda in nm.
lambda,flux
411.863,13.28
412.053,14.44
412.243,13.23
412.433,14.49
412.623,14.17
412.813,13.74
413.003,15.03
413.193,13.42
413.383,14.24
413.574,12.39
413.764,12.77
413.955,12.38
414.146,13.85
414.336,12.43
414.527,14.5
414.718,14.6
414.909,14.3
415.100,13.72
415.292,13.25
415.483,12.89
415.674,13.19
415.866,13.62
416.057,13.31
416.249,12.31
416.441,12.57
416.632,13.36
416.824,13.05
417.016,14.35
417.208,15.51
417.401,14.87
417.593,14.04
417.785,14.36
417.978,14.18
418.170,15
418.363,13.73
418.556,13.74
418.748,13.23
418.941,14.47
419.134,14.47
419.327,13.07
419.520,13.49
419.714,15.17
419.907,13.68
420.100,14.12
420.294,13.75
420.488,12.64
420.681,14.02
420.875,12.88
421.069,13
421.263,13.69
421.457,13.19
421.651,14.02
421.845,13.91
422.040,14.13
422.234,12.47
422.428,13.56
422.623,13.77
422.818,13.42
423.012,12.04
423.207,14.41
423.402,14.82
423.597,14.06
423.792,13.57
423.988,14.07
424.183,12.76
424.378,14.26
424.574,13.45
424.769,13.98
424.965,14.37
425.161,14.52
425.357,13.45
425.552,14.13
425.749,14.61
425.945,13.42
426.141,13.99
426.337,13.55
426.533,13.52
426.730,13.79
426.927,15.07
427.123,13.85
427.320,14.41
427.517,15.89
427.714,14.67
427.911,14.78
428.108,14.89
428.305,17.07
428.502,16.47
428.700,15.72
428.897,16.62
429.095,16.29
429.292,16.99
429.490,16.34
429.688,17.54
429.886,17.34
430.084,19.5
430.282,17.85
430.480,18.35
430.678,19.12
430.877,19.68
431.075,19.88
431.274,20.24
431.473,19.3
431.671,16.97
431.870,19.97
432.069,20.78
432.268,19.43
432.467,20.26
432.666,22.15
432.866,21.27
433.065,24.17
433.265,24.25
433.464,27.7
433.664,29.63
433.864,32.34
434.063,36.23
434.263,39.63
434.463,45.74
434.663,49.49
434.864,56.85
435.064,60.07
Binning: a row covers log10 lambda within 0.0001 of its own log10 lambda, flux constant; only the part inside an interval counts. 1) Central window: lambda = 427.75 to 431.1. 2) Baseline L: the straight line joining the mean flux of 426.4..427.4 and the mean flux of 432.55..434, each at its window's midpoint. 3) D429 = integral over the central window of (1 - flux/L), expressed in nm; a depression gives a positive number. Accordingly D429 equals 0.29 nm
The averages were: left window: 14.1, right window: 26.1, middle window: 17.2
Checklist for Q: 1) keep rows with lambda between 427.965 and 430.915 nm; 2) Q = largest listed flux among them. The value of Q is 19.68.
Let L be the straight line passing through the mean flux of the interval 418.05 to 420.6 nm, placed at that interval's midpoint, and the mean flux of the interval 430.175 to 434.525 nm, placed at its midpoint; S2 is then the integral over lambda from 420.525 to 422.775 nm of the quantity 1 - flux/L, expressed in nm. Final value 0.32 nm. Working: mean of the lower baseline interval 13.9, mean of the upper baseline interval 24.1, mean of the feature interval 13.5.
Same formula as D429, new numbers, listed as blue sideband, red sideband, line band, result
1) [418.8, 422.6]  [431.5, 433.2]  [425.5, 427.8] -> 0.399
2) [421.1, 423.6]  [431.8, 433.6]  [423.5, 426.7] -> 0.415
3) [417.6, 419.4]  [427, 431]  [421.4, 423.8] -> 0.226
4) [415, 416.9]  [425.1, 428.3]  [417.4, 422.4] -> -0.080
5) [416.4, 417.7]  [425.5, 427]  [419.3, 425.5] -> 0.138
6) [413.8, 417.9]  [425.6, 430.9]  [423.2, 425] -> 0.143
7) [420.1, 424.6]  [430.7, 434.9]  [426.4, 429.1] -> 0.721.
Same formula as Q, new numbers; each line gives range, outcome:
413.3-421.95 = 15.51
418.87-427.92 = 15.89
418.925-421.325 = 15.17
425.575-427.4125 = 15.07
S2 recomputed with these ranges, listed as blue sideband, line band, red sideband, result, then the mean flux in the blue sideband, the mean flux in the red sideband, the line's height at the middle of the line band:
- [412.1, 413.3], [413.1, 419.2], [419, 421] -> 0.09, 14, 13.7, 13.9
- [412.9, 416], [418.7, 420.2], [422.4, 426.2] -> -0.03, 13.5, 13.8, 13.7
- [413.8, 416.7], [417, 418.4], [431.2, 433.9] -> 0.01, 13.3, 22.5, 14.6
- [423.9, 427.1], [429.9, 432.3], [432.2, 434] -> 0.31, 13.9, 24.9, 22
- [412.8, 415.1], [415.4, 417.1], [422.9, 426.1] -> 0.06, 13.6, 13.9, 13.7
